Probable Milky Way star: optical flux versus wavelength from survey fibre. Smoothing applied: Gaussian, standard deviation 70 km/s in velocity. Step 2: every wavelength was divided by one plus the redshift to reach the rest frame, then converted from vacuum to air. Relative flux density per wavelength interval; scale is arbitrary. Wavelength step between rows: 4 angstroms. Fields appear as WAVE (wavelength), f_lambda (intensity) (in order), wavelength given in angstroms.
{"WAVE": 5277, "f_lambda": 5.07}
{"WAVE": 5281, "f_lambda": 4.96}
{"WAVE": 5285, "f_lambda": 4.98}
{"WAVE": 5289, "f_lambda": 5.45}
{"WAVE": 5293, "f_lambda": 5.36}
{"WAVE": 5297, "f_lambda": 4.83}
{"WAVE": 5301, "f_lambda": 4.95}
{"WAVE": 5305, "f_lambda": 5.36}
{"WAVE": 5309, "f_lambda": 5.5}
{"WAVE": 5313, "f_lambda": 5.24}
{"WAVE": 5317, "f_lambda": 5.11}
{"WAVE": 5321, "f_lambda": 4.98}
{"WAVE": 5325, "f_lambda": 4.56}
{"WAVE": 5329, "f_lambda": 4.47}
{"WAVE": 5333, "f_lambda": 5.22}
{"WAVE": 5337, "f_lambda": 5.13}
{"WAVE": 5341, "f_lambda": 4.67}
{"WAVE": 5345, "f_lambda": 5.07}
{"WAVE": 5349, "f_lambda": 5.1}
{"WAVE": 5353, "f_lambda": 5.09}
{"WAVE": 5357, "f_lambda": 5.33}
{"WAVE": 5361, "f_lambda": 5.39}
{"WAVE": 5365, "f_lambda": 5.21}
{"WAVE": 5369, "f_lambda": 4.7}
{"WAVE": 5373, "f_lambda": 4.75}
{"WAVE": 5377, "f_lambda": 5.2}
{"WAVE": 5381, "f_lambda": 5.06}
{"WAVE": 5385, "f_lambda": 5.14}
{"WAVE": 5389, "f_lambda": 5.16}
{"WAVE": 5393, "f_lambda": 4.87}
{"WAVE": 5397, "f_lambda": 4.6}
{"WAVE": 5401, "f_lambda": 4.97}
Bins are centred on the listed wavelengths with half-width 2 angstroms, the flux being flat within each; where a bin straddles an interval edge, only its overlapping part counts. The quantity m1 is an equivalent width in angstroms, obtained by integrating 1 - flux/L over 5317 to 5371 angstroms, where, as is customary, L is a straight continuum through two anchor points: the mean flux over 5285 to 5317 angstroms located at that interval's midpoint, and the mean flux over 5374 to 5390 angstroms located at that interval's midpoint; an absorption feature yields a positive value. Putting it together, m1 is 1.7 angstroms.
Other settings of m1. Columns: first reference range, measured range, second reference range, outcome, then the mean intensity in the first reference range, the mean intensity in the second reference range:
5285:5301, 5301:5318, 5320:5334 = -1.06 angstroms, 5.15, 4.77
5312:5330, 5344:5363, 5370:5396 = -1.01 angstroms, 4.87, 5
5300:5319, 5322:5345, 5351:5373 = 1.52 angstroms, 5.25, 5.11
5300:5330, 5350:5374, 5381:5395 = -0.20 angstroms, 5.04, 5.06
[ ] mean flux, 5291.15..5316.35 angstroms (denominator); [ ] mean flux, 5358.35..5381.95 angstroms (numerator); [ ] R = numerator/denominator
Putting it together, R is 0.97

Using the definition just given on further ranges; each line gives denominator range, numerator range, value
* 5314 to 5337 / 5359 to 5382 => 1.03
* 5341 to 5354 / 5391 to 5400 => 0.95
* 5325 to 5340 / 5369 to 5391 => 1.03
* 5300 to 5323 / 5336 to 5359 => 0.97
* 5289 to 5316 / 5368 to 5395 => 0.96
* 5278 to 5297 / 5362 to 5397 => 0.97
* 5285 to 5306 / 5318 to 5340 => 0.94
